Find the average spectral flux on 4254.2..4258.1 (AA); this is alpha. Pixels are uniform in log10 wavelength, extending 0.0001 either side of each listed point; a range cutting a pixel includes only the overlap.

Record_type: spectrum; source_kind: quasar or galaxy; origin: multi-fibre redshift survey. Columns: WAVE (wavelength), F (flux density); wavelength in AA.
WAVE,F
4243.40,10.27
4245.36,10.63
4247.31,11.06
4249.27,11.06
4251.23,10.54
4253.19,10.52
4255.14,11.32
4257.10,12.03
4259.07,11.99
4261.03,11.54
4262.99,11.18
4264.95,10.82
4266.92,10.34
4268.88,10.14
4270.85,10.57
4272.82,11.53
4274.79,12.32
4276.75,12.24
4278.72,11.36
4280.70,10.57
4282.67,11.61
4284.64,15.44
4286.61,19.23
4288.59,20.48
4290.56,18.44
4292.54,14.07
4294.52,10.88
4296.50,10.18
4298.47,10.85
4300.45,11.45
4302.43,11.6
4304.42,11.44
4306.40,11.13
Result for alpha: 11.7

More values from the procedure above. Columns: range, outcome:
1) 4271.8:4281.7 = 11.6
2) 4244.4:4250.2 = 10.9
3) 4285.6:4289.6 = 19.8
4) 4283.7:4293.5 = 17.6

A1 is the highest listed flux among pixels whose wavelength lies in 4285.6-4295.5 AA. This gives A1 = 20.48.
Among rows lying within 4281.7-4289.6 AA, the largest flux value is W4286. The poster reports 20.48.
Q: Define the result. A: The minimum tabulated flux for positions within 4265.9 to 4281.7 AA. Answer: 10.14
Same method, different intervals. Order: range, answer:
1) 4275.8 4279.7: 11.36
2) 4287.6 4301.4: 10.18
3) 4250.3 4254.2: 10.52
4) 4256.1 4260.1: 11.99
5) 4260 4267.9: 10.34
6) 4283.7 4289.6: 15.44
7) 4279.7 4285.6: 10.57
